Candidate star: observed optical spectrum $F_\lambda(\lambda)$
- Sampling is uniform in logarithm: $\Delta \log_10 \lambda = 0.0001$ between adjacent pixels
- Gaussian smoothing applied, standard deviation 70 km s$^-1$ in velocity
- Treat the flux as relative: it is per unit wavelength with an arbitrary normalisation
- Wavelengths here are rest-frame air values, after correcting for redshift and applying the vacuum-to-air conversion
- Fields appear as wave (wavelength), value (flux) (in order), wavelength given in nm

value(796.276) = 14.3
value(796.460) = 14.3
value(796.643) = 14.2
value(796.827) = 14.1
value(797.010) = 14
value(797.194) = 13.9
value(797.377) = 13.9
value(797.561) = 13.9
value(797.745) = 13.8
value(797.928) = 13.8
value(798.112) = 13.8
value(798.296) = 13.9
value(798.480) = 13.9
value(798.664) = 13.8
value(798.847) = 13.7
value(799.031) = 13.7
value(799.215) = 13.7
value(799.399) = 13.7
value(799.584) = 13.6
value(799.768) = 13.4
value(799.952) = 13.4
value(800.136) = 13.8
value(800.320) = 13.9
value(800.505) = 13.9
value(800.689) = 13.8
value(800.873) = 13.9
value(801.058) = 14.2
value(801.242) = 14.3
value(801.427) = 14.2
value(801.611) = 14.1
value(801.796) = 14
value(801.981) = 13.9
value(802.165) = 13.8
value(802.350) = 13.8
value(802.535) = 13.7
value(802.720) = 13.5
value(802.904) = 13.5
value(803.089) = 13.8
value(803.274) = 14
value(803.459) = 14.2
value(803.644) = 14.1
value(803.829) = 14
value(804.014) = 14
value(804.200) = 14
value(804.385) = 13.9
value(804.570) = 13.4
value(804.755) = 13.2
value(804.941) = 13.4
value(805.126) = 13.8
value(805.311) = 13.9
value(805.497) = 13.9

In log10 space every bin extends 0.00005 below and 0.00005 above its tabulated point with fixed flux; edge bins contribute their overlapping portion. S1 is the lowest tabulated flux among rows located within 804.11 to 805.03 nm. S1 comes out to 13.2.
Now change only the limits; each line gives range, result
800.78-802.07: 13.9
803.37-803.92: 14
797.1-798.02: 13.8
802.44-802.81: 13.5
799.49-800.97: 13.4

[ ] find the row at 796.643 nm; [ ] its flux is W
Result 14.2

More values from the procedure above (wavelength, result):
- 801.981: 13.9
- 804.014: 14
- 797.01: 14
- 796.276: 14.3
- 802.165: 13.8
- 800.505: 13.9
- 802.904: 13.5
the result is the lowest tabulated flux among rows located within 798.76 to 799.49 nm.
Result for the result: 13.7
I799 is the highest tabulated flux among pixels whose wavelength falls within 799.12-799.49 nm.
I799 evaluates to 13.7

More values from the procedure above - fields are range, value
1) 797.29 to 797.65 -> 13.9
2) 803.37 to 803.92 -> 14.2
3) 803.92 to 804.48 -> 14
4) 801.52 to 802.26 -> 14.1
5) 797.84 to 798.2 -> 13.8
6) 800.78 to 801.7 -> 14.3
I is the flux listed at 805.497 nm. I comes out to 13.9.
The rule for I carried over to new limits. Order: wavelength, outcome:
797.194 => 13.9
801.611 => 14.1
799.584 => 13.6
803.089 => 13.8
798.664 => 13.8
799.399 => 13.7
